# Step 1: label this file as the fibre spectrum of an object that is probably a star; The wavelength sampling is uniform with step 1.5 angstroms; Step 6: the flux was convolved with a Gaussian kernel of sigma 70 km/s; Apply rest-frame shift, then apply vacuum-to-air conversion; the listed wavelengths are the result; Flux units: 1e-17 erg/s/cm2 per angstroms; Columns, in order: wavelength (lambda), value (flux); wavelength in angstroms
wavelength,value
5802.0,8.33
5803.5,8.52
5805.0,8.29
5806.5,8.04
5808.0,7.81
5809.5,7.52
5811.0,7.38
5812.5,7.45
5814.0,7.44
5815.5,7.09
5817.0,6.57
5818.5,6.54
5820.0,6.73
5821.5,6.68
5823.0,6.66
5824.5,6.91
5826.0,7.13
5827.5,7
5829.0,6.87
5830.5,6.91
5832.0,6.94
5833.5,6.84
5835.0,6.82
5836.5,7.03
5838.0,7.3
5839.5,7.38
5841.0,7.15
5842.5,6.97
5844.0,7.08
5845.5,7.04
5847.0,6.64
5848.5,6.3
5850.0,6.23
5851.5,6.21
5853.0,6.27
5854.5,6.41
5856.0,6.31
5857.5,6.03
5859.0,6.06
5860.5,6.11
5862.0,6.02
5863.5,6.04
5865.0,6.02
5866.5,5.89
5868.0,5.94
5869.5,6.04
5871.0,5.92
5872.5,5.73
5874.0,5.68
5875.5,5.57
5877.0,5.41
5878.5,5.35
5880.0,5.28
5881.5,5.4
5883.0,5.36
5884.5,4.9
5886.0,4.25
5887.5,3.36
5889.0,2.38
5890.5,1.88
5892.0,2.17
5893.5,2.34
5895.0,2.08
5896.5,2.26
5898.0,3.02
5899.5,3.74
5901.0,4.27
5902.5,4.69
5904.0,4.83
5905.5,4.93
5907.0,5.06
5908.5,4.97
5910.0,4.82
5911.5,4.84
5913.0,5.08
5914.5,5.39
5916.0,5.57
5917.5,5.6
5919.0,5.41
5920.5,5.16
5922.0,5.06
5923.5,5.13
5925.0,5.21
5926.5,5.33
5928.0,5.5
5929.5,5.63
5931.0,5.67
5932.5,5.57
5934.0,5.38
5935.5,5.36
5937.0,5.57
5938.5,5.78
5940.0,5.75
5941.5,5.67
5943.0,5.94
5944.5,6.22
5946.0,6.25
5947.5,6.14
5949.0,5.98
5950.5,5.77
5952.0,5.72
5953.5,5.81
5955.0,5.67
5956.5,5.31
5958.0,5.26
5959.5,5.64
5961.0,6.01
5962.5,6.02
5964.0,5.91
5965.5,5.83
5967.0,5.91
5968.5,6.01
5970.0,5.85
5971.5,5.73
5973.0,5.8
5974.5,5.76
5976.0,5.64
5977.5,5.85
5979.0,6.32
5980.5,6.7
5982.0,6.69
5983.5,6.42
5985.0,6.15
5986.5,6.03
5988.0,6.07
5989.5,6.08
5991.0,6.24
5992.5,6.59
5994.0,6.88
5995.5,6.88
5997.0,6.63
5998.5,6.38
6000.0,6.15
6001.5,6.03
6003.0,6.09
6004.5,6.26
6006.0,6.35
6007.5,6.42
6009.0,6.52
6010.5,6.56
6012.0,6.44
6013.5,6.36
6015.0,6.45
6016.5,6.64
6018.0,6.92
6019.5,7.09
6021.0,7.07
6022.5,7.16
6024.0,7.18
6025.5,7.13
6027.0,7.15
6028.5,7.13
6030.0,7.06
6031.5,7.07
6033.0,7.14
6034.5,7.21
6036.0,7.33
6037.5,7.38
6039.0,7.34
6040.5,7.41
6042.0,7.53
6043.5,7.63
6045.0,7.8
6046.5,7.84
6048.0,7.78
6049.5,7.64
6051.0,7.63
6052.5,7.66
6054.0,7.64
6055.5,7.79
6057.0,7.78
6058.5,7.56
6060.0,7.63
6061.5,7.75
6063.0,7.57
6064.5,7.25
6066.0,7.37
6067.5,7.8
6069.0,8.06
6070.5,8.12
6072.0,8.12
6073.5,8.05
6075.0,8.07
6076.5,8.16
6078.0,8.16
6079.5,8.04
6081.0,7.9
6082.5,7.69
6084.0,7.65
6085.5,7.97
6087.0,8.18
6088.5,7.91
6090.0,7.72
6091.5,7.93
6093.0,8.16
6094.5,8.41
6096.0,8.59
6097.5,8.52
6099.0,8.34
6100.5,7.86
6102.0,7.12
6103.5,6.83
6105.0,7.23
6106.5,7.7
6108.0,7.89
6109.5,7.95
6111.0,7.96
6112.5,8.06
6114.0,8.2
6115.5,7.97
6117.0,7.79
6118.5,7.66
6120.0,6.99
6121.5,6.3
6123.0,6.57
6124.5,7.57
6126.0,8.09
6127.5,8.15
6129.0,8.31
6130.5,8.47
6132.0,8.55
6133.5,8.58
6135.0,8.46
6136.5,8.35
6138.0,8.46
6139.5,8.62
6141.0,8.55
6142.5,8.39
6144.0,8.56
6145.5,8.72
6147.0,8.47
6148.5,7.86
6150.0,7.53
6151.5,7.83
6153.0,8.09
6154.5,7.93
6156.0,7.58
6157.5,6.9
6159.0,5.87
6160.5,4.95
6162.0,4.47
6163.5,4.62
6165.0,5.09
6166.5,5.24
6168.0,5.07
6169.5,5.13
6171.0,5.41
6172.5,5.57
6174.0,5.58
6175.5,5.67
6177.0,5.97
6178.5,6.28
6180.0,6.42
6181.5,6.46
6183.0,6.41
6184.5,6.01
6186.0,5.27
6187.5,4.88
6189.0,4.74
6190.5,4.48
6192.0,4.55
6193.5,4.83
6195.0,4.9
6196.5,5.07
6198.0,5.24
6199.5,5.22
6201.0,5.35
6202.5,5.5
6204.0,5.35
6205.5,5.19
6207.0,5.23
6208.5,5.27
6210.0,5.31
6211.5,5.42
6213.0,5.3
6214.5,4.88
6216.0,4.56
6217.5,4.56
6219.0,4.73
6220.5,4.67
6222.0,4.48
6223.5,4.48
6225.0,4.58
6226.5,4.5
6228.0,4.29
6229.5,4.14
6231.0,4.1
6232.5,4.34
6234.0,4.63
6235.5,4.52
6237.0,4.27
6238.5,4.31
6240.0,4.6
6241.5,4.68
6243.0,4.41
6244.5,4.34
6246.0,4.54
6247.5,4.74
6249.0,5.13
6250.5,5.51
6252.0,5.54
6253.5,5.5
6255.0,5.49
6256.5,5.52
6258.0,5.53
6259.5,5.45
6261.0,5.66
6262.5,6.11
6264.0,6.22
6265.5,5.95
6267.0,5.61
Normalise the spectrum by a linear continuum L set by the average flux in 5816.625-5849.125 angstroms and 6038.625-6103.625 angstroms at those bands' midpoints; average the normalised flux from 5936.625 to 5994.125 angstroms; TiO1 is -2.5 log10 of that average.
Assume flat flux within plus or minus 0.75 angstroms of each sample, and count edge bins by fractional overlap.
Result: 0.24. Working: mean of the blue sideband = 6.89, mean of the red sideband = 7.83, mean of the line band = 5.97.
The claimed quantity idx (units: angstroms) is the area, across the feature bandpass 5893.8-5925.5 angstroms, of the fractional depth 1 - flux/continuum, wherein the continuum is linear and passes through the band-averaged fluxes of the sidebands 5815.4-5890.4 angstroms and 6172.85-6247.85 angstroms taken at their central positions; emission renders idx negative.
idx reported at 7.2 angstroms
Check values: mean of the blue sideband 6.13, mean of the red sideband 4.99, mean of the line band 4.59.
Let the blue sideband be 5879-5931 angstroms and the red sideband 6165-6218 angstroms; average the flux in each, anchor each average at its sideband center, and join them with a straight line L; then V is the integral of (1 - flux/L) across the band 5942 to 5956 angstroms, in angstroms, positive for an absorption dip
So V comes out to -4.07 angstroms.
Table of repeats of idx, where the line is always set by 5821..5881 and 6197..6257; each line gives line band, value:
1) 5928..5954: 1.1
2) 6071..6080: -4.3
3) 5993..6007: -1.5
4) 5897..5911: 3.9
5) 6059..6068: -3.3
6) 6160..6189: -2.4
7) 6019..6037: -4.7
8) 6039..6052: -4.7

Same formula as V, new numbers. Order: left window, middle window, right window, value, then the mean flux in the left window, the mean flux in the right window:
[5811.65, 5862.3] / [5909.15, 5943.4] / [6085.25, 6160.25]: 8.21 angstroms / 6.75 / 7.89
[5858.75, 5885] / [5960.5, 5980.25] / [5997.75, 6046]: 1.74 angstroms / 5.71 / 6.89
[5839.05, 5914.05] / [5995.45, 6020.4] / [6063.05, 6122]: 1.21 angstroms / 5.19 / 7.84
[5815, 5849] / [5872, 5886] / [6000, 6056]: 3.22 angstroms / 6.9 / 7.06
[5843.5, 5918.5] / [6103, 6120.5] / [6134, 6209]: -4.96 angstroms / 5.09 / 6.24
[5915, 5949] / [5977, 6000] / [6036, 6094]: 0.46 angstroms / 5.59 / 7.78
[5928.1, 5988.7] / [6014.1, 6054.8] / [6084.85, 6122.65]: -2.46 angstroms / 5.87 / 7.8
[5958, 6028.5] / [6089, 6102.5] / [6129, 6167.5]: -1.93 angstroms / 6.34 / 7.45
